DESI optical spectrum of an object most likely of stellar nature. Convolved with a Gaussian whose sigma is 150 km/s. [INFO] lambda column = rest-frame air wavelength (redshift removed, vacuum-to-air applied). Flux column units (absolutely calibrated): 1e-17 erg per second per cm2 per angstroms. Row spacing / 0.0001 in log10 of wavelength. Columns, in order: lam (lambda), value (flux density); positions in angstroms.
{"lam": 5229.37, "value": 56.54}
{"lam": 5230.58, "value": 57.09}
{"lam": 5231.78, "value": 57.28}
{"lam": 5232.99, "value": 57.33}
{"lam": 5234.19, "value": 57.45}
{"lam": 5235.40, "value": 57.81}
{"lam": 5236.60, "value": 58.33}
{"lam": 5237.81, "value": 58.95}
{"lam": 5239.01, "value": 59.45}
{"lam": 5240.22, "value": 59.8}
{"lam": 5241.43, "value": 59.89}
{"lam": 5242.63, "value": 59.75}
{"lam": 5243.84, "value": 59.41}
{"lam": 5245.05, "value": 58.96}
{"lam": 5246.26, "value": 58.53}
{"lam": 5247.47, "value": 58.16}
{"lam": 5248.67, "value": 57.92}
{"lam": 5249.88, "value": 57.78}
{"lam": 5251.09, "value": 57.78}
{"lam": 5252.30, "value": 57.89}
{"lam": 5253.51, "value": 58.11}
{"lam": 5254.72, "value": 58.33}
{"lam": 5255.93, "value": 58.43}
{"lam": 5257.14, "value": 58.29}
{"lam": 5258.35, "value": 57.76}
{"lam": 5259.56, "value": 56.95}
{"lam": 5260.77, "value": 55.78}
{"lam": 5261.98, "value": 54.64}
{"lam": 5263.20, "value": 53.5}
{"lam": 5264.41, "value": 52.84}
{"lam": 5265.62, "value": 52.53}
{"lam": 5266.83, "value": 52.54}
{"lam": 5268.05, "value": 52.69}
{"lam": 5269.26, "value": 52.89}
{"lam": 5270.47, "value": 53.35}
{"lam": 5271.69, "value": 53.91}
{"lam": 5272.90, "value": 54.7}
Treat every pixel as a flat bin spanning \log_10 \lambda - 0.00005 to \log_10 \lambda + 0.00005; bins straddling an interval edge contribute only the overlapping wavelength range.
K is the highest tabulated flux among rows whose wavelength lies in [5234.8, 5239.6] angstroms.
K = 59.45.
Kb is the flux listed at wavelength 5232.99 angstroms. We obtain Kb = 57.33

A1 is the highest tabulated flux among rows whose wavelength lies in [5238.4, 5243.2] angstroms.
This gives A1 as 59.89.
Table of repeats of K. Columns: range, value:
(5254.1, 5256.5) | 58.43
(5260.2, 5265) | 55.78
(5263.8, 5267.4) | 52.84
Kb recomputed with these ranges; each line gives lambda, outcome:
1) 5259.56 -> 56.95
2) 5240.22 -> 59.8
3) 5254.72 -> 58.33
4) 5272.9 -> 54.7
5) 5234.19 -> 57.45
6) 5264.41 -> 52.84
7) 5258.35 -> 57.76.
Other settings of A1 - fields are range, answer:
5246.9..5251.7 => 58.16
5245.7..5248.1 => 58.53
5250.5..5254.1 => 58.11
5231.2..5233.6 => 57.33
